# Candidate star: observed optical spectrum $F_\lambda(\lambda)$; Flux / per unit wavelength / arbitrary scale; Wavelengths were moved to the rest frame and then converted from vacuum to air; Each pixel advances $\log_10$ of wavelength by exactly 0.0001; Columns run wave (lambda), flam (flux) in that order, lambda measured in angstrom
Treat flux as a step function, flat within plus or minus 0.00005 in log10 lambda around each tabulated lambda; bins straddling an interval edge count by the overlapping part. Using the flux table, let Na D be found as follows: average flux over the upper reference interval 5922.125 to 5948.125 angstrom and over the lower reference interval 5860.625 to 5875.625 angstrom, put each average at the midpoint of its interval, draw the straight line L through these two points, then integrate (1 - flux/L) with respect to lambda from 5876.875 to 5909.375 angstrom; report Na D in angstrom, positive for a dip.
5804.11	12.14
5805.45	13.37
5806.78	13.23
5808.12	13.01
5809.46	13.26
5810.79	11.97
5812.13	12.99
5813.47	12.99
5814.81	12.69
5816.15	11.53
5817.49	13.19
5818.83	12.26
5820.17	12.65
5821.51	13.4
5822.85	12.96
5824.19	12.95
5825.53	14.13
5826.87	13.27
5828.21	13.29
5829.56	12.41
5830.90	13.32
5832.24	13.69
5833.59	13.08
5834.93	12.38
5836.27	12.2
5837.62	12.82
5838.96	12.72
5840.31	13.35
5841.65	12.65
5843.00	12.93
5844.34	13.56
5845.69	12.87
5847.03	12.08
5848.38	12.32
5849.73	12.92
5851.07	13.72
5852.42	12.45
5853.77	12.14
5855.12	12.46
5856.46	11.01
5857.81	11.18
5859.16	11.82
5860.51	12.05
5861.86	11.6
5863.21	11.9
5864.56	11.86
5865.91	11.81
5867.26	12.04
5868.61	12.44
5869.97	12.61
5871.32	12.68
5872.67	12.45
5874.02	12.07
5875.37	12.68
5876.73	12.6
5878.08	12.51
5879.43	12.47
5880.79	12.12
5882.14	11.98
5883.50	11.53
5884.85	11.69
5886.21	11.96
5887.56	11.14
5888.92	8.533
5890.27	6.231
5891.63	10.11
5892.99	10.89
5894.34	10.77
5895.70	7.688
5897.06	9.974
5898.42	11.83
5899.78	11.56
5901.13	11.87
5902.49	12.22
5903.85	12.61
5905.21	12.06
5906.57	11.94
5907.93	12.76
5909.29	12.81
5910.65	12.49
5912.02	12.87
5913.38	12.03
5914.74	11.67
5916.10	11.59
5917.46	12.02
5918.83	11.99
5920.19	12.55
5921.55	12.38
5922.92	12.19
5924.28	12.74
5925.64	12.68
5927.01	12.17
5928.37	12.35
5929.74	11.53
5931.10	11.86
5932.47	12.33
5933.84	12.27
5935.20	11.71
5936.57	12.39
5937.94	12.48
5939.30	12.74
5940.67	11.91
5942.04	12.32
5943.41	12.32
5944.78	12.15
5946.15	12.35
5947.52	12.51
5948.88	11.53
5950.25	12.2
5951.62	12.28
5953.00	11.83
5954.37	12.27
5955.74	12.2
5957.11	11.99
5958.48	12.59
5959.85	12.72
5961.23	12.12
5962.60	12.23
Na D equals 2.7 angstrom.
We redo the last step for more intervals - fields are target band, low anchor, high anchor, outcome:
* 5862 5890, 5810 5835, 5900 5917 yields 1.41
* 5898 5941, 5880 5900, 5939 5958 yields -3.29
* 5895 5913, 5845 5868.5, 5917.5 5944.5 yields 0.68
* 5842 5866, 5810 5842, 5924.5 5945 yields 0.82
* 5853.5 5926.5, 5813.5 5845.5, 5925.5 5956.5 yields 4.57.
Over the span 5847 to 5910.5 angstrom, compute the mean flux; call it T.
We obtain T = 11.7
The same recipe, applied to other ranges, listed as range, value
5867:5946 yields 11.8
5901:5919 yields 12.2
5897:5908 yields 11.9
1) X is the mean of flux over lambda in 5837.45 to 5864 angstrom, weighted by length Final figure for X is 12.4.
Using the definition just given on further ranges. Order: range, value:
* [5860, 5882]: 12.2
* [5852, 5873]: 12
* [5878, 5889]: 11.7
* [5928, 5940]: 12.2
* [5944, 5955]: 12.1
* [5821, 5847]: 13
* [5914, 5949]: 12.2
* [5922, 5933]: 12.2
